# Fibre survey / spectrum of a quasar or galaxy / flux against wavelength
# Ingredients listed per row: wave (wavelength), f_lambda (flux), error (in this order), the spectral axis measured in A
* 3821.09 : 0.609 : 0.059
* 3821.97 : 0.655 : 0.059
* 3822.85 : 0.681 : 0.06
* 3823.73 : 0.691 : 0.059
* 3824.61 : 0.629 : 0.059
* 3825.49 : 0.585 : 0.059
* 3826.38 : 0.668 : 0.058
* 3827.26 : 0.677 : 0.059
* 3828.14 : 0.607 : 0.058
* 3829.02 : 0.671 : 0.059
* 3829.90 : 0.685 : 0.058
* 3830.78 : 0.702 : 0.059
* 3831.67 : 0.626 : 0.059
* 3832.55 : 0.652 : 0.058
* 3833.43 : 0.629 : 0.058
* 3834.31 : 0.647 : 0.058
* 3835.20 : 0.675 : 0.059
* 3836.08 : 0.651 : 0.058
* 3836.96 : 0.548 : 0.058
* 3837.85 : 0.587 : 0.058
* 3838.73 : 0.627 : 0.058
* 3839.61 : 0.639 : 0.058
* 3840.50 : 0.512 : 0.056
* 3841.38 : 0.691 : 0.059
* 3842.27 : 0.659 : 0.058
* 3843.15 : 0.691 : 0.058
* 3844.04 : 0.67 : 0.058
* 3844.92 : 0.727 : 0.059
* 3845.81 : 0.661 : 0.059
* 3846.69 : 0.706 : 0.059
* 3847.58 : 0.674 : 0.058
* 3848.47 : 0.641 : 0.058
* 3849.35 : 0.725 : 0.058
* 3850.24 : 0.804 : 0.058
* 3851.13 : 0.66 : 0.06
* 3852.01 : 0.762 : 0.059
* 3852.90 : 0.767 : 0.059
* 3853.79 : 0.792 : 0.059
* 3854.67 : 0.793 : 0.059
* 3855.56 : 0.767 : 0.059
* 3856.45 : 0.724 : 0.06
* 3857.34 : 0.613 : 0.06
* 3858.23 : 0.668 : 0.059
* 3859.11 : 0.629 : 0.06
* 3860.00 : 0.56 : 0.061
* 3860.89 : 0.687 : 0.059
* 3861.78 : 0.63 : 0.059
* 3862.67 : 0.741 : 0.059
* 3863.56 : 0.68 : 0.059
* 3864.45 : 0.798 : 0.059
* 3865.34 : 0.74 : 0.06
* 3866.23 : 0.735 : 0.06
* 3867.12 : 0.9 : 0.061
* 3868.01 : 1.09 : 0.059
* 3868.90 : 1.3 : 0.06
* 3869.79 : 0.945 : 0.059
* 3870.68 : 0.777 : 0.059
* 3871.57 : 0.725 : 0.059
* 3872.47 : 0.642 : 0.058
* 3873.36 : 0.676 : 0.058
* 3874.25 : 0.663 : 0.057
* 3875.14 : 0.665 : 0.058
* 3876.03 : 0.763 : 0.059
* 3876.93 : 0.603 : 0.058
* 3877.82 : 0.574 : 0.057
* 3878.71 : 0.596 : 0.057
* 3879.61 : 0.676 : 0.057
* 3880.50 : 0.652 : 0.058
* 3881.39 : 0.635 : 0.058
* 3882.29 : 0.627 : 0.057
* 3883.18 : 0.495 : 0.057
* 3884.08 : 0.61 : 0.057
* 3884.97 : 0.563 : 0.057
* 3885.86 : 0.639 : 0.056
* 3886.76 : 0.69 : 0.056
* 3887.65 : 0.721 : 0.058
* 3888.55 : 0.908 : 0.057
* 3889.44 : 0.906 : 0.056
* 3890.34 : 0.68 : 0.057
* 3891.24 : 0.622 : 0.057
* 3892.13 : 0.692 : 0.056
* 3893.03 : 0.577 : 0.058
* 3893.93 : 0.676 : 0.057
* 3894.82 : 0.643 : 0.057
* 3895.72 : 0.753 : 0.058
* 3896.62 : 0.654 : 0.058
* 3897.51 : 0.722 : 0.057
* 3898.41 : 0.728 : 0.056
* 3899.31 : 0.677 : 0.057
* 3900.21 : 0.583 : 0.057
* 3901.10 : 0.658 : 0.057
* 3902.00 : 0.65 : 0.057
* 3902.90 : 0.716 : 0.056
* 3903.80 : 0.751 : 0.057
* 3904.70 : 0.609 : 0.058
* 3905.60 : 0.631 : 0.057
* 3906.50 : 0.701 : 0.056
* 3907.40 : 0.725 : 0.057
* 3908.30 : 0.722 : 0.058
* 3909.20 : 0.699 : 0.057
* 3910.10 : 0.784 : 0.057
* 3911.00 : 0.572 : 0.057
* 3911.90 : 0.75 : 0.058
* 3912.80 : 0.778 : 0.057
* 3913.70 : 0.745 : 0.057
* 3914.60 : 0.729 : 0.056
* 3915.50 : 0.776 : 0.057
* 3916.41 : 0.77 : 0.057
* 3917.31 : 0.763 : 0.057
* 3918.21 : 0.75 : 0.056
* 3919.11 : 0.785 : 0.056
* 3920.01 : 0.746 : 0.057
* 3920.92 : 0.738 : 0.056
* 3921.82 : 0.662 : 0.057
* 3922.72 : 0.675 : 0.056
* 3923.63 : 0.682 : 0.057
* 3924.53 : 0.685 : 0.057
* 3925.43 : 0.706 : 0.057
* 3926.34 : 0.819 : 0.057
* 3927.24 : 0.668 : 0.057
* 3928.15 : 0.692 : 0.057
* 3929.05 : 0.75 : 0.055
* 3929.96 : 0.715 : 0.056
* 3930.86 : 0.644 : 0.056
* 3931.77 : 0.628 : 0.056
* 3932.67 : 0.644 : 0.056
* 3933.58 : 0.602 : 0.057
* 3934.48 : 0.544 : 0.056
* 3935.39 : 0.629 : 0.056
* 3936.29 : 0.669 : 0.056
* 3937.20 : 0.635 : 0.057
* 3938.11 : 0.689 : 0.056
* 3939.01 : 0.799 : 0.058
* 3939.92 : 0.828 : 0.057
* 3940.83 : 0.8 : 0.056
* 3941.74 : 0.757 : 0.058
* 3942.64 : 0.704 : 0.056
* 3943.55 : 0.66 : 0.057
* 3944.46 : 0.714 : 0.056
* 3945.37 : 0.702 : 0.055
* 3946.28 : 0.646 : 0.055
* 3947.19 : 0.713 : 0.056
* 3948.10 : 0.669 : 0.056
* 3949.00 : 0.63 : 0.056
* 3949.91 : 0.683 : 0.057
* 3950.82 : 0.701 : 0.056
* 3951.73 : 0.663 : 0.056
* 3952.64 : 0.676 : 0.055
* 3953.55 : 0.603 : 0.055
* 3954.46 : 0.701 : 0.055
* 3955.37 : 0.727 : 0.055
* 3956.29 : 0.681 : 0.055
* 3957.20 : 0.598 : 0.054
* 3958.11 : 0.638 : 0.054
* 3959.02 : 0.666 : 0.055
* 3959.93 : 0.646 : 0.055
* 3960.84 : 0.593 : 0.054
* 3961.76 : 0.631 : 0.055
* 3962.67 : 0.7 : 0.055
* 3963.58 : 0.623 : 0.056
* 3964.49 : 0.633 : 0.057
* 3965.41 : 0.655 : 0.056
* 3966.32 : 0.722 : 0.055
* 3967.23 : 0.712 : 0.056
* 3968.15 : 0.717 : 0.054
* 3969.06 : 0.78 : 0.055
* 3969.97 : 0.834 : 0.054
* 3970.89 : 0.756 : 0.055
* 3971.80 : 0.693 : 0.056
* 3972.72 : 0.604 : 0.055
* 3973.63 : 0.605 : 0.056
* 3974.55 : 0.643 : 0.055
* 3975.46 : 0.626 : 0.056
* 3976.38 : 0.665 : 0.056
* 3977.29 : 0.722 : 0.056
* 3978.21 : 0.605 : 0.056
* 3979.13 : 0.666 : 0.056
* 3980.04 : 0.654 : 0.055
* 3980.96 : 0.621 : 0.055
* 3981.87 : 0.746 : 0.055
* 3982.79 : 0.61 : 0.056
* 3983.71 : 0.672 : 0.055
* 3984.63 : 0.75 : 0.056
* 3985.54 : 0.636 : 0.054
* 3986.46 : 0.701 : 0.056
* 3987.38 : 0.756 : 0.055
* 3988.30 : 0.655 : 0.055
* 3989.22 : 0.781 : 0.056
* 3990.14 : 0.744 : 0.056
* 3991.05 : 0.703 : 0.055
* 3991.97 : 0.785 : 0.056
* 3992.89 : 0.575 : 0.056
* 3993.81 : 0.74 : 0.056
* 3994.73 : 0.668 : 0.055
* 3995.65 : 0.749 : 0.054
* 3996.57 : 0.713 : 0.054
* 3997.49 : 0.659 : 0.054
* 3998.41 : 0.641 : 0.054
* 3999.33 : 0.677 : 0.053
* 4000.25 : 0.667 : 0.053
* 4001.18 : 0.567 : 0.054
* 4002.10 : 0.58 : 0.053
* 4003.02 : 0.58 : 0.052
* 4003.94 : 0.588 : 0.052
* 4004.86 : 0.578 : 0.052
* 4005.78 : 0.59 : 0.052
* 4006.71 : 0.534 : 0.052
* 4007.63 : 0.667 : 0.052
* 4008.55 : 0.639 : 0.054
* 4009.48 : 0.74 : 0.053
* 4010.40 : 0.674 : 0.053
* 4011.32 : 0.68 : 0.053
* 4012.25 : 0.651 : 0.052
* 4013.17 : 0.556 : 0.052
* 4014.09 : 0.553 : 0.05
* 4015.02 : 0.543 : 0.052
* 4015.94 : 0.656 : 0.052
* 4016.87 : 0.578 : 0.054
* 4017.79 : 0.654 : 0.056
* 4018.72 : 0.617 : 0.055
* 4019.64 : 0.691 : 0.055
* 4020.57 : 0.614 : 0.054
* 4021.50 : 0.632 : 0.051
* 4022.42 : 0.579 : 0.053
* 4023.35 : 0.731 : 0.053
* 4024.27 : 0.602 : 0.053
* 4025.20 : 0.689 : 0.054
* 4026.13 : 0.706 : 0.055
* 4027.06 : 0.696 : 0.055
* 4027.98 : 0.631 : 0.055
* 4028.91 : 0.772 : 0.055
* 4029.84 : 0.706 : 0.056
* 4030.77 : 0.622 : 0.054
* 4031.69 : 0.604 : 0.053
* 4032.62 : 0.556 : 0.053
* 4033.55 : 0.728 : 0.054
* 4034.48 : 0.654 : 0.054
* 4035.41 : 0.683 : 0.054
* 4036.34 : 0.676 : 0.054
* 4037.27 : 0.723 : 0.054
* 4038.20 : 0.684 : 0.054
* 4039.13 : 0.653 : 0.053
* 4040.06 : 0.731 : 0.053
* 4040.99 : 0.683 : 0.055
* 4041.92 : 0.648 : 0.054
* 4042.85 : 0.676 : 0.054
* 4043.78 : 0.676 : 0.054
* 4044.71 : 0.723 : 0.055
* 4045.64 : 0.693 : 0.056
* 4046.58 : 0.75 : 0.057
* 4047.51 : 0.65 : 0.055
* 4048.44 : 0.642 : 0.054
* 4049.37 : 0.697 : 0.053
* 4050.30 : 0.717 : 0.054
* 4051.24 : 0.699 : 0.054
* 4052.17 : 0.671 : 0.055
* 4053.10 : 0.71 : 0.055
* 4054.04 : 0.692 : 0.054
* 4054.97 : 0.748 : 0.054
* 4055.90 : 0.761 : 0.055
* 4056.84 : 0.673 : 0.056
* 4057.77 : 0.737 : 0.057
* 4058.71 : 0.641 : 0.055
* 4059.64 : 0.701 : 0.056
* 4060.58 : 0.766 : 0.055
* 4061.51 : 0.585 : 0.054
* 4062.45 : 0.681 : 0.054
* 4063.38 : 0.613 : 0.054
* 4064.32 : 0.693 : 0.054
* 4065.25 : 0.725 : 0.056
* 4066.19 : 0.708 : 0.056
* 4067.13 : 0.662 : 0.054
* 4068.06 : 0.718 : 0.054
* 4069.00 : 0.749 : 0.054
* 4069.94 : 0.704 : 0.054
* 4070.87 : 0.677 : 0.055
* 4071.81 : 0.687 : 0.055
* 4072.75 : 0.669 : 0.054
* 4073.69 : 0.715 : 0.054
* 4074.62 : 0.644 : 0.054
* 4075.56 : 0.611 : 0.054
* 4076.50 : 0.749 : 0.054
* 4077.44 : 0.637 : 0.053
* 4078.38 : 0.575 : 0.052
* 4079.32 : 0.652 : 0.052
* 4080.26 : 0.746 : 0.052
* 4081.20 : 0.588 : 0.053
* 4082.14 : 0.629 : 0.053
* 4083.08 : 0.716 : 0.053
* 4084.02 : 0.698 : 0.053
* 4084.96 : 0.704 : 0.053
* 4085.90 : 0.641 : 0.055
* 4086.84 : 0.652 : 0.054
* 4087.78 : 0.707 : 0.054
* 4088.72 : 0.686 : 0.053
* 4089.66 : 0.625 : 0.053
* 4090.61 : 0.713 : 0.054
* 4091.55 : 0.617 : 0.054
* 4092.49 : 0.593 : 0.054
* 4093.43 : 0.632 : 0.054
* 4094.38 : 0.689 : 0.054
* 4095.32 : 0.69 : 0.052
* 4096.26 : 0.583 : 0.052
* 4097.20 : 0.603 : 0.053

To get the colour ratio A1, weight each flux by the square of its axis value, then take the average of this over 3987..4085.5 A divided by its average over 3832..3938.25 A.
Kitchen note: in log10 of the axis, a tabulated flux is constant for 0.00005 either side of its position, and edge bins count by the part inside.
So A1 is 1.0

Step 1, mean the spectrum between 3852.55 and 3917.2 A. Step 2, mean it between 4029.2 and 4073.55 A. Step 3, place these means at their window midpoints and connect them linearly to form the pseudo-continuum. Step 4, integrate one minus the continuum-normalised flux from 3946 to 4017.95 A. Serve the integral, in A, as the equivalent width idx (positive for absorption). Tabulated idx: 3.5 A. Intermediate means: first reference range 0.71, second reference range 0.687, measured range 0.663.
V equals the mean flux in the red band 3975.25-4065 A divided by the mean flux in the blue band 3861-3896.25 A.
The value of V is 0.93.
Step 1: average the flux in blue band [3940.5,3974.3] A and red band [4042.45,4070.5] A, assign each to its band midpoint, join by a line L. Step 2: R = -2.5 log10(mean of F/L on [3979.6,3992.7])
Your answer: -0.021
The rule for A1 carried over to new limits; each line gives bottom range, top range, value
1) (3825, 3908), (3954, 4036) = 1.02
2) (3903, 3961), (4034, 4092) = 1.05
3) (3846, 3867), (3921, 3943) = 1.01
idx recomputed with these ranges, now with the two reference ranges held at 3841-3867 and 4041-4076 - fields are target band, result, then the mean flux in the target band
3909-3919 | -0.56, 0.741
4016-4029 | 0.73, 0.653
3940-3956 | 0.09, 0.694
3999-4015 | 1.78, 0.616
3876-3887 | 1.33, 0.618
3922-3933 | 0.12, 0.692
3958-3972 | 0.17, 0.689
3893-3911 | 0.49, 0.683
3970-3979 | 0.39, 0.666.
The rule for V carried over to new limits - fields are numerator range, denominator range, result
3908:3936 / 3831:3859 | 1.04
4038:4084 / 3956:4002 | 1.01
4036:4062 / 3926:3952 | 1.01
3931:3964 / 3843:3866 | 0.95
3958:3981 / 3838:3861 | 0.98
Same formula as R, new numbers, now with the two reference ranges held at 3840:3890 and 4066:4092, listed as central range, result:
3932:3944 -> 0.017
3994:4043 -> 0.059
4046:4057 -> -0.035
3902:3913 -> 0.010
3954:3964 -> 0.066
